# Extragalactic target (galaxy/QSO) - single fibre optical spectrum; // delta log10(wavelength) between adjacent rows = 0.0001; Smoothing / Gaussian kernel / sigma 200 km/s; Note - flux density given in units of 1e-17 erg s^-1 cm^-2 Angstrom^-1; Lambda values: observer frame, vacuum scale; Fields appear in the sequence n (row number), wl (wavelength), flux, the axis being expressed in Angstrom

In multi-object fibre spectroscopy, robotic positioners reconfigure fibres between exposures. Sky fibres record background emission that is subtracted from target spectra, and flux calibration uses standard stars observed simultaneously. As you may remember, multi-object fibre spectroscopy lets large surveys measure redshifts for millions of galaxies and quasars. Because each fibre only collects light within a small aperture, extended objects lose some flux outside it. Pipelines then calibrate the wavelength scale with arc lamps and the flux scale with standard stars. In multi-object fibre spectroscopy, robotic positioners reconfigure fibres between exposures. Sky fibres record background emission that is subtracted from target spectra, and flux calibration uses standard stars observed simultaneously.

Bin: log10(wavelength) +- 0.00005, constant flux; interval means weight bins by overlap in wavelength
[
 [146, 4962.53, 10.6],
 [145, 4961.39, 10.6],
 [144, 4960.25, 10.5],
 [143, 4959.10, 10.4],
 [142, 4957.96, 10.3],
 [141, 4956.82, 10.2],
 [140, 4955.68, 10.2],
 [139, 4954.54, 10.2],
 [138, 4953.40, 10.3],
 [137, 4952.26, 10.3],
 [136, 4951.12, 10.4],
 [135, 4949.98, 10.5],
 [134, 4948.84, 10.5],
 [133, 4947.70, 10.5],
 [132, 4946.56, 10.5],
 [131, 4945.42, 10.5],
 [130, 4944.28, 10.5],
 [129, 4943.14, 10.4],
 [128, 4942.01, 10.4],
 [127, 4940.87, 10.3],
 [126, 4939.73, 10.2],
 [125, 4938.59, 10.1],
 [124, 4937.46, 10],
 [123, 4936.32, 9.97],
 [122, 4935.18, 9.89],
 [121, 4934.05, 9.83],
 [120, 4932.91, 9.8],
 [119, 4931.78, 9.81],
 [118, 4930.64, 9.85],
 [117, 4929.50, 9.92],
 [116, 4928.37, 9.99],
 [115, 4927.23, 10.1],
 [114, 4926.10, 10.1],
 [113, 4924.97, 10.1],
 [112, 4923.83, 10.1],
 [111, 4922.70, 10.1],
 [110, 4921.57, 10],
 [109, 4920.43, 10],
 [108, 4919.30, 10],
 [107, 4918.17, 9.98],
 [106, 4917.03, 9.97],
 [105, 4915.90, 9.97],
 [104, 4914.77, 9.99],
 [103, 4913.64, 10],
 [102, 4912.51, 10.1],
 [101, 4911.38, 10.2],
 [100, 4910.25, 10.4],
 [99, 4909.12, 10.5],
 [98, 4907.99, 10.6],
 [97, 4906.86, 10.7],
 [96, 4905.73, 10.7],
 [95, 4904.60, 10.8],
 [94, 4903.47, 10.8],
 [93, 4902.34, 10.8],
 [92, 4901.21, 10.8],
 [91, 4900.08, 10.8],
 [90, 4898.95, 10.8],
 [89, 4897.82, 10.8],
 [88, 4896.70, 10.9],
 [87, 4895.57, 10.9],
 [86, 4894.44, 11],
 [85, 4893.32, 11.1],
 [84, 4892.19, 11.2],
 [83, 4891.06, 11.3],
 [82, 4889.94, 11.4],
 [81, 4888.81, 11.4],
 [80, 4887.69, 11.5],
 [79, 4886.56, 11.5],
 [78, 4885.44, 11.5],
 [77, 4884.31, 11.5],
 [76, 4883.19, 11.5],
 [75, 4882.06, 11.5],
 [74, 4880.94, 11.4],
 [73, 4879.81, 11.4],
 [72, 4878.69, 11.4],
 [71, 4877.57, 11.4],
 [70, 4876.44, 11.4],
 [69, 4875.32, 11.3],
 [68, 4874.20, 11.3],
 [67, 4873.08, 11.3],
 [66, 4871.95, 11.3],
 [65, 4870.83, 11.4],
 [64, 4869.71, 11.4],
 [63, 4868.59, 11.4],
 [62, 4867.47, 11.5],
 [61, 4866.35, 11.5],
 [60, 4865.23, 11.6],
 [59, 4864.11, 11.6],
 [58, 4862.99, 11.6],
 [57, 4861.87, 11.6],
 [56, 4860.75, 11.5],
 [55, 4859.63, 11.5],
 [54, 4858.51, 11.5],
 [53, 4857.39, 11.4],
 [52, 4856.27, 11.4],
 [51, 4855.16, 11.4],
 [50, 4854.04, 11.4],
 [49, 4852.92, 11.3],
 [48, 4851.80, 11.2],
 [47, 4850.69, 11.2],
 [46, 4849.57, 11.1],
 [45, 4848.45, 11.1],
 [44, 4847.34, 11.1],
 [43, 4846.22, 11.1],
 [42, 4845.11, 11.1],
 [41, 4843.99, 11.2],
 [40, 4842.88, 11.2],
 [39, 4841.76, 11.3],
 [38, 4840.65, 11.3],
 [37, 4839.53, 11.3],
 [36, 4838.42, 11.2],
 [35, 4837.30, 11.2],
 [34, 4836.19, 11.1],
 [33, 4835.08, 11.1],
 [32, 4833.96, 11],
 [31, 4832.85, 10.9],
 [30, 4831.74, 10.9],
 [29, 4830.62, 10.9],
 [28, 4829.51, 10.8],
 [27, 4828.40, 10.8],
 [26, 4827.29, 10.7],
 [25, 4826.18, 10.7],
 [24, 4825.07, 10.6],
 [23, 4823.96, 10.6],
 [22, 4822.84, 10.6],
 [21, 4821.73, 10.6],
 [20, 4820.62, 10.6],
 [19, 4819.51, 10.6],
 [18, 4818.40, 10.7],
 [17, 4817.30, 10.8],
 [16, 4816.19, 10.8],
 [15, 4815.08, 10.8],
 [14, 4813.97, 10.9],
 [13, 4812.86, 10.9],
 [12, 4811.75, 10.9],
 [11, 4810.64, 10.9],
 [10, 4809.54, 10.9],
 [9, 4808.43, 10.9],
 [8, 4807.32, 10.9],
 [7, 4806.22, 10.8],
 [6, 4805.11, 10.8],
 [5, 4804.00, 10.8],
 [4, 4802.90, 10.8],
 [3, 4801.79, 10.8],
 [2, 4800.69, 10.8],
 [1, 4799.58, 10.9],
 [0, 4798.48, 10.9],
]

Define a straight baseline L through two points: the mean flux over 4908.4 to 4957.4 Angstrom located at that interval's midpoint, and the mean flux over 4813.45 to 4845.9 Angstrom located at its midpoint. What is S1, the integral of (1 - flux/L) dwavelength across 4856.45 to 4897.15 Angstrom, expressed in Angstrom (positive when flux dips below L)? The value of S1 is -3.2 Angstrom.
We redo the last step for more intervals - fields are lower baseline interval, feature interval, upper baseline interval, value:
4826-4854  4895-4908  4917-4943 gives -0.54 Angstrom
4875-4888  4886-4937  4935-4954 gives 2.14 Angstrom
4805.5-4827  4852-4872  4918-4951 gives -1.78 Angstrom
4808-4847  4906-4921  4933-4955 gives 0.35 Angstrom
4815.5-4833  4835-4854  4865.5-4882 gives -0.33 Angstrom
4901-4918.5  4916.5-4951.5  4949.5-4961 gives 0.75 Angstrom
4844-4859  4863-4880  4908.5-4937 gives -0.80 Angstrom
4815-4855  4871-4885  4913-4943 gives -1.14 Angstrom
